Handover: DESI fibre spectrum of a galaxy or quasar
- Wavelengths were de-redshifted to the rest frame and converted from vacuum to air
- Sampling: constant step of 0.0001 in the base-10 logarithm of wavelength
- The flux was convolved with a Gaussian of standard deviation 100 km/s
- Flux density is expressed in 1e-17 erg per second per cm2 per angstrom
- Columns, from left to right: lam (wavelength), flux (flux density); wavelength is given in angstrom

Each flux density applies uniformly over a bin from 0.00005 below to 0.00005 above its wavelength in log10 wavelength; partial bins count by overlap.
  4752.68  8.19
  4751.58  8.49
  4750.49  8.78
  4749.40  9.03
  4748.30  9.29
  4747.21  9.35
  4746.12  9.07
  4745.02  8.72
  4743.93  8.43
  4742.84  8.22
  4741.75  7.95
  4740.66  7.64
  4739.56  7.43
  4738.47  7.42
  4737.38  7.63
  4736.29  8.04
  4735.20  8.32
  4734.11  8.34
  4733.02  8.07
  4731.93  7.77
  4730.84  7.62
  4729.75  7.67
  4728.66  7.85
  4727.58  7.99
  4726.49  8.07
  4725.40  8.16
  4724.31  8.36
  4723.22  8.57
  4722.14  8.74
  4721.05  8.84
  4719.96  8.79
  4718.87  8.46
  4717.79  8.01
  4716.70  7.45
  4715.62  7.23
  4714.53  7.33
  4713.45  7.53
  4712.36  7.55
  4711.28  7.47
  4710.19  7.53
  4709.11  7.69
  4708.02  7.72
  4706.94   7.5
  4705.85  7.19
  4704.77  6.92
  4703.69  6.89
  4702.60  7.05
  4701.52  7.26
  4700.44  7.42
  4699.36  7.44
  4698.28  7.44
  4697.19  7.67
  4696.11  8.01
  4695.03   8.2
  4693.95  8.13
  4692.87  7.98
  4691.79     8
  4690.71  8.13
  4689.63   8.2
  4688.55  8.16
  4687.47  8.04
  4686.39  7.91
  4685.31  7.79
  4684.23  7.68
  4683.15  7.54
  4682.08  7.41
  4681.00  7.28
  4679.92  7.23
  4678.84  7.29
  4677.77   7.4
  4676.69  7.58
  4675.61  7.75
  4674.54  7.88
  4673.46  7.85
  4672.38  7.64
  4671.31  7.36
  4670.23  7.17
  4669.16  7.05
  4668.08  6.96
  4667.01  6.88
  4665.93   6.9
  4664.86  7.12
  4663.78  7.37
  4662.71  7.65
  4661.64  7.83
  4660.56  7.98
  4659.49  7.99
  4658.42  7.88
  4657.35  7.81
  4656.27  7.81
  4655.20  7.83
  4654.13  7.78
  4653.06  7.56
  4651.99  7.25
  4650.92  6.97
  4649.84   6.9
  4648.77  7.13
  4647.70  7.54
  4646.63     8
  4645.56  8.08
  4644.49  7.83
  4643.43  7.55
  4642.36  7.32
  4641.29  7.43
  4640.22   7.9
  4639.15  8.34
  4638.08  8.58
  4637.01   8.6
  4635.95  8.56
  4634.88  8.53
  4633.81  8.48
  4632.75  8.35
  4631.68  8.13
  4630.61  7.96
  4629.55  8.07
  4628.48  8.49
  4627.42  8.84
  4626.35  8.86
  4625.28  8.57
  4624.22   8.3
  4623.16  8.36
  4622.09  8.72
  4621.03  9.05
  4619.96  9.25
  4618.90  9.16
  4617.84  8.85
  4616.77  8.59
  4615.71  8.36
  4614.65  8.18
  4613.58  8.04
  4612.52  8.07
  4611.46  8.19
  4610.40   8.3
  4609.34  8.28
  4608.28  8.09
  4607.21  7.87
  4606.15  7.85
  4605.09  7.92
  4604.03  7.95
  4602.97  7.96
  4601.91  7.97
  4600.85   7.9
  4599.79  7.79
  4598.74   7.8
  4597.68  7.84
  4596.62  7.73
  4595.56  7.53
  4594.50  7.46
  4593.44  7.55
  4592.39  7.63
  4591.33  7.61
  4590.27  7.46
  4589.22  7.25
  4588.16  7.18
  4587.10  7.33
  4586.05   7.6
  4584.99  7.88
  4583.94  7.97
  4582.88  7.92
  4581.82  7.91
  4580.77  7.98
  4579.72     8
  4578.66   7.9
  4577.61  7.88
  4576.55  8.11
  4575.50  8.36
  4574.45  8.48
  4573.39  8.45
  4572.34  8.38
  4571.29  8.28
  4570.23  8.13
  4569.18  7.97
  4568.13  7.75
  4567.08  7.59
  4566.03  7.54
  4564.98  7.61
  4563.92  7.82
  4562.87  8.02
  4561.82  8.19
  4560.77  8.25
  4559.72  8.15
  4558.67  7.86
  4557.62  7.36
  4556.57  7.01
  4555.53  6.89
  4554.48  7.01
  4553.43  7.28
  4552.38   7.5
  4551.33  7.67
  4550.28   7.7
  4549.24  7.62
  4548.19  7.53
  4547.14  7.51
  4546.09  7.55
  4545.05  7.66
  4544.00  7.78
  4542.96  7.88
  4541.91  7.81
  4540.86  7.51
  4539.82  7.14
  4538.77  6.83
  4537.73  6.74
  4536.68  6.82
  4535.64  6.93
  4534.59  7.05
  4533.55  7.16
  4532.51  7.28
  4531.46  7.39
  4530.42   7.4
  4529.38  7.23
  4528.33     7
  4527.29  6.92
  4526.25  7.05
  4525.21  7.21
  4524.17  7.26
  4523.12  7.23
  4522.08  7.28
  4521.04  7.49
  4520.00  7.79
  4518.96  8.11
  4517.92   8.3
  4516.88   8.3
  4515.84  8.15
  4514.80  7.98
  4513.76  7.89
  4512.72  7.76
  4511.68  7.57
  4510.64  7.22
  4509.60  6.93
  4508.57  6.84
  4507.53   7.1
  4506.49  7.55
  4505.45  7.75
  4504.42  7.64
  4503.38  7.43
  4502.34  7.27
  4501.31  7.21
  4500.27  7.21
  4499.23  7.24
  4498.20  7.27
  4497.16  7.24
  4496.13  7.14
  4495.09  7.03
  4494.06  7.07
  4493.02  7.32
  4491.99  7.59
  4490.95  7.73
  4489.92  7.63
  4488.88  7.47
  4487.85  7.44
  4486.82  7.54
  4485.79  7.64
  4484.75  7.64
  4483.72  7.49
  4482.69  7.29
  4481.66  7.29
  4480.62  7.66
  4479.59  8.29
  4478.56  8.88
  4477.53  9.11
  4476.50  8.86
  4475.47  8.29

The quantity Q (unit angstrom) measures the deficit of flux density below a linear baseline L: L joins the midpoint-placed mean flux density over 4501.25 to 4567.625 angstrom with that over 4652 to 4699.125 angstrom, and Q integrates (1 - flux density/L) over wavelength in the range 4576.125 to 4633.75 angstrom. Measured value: -3.9 angstrom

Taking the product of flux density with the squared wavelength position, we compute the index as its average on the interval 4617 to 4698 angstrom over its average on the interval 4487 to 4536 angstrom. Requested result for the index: 1.13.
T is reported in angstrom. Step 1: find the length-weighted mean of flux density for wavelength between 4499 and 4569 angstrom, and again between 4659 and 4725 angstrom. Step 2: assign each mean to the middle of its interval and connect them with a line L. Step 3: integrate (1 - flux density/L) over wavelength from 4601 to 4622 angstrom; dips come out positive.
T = -2.07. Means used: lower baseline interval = 7.48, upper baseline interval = 7.66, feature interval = 8.31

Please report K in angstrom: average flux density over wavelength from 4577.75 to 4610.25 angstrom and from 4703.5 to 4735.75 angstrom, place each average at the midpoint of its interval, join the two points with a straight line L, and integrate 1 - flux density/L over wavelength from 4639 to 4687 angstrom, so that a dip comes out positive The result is 1.8 angstrom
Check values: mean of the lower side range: 7.78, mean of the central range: 7.54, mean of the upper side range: 7.87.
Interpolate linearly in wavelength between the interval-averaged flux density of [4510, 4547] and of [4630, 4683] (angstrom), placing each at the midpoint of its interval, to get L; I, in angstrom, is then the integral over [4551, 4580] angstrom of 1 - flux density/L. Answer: -1.3 angstrom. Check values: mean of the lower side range 7.45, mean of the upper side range 7.67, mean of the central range 7.84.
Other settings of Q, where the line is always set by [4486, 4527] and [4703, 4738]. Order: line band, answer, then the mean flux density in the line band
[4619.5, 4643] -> -2.1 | 8.39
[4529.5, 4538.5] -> 0.5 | 7.1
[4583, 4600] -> 0.0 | 7.61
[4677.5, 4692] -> 0.1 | 7.72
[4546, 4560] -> 0.2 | 7.46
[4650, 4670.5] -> 0.8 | 7.45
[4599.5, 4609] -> -0.4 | 7.93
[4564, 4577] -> -0.8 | 8.04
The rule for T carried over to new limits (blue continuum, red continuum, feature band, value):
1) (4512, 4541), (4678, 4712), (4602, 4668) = -4.2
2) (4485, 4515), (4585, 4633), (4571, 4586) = -0.4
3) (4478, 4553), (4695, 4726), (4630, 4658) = -0.8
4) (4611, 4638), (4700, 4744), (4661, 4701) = 2.4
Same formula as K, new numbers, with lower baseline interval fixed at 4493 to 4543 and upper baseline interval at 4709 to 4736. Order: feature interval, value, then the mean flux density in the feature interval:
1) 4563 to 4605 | -1.52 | 7.83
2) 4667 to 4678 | 0.55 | 7.44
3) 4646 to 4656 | 0.40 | 7.46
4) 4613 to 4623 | -1.31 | 8.67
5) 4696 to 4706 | 0.77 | 7.31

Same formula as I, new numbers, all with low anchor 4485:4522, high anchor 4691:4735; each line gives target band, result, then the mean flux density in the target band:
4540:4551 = -0.1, 7.64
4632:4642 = -0.8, 8.28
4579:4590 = -0.1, 7.7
